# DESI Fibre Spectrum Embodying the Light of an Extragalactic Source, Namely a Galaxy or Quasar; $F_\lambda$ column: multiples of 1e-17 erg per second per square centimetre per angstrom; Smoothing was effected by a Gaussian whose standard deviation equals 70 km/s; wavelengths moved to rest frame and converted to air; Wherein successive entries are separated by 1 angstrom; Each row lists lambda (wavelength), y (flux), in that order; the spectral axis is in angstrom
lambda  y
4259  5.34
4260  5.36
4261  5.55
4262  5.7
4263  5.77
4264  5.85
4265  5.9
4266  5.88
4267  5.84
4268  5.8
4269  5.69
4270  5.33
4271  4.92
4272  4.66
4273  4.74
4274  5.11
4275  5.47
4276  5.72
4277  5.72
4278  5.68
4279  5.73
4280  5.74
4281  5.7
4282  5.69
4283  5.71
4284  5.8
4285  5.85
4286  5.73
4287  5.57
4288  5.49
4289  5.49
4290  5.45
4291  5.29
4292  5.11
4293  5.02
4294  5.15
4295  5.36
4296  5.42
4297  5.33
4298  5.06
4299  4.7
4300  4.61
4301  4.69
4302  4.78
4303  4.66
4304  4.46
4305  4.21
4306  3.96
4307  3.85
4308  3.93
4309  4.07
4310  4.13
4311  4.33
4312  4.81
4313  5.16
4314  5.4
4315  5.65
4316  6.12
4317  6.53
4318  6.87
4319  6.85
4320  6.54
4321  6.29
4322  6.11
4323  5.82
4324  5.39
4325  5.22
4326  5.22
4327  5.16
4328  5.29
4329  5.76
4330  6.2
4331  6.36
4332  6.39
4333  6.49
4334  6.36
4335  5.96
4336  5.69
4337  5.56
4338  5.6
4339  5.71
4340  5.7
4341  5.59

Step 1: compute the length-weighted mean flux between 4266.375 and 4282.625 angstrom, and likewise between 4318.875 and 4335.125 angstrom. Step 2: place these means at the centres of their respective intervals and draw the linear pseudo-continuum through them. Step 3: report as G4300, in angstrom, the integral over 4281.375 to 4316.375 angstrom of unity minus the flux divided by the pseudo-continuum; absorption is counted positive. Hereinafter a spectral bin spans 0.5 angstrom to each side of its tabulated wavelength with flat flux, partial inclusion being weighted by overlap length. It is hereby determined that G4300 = 4.1 angstrom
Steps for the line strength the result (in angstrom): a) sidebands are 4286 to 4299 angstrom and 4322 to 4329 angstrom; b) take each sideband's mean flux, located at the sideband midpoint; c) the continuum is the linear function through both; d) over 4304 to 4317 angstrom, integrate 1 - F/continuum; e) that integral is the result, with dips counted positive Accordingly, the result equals 1.6 angstrom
